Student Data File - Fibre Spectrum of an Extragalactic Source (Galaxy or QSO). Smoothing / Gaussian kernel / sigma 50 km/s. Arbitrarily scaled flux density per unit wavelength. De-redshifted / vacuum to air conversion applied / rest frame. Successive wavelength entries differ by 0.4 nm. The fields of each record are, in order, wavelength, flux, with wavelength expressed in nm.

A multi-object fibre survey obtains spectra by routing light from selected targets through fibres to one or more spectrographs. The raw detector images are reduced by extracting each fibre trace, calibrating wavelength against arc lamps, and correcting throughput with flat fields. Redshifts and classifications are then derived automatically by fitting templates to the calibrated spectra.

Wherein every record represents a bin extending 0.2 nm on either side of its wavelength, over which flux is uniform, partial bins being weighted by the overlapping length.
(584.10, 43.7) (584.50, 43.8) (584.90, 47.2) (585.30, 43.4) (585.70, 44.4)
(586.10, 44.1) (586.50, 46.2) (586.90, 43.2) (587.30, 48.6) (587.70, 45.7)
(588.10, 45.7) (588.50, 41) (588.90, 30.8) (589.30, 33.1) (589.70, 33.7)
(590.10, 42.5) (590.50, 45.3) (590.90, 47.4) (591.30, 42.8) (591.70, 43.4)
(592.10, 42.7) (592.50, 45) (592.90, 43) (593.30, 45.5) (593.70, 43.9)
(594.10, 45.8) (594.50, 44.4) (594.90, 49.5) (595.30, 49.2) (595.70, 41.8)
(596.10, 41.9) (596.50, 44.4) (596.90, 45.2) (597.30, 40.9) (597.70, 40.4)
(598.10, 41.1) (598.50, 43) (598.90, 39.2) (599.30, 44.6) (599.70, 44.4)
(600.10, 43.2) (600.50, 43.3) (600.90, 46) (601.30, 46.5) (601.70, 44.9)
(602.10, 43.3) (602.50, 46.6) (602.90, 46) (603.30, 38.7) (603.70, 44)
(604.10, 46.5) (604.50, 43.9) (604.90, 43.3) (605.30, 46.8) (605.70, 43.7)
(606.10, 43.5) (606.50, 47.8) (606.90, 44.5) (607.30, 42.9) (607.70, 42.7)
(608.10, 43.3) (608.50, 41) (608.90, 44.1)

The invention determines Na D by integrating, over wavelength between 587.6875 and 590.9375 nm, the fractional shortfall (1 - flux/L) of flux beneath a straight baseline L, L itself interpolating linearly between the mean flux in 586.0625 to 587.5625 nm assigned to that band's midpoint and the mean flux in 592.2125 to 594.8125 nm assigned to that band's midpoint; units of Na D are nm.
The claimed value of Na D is 0.39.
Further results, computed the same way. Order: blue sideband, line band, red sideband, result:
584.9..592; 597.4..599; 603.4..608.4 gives 0.09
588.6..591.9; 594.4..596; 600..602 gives -0.15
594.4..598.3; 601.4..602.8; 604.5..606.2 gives -0.03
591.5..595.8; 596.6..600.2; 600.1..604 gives 0.17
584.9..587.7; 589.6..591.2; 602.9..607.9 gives 0.08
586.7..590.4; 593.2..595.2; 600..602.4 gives -0.17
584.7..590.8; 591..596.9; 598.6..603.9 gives -0.21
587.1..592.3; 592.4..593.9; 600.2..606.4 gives -0.07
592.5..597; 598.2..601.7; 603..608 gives 0.06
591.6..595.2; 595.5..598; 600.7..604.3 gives 0.14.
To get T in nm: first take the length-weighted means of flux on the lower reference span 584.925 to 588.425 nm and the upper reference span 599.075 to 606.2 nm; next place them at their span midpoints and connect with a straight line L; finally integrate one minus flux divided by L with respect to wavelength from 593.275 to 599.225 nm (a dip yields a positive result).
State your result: 0.130 nm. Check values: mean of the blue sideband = 45.1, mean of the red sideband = 44.4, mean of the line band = 43.7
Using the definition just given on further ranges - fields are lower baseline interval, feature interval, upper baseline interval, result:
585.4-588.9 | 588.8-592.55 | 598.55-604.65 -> 0.28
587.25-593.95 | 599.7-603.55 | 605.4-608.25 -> -0.06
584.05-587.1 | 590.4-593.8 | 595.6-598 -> -0.08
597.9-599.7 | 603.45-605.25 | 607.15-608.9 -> -0.08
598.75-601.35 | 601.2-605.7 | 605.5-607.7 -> -0.04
